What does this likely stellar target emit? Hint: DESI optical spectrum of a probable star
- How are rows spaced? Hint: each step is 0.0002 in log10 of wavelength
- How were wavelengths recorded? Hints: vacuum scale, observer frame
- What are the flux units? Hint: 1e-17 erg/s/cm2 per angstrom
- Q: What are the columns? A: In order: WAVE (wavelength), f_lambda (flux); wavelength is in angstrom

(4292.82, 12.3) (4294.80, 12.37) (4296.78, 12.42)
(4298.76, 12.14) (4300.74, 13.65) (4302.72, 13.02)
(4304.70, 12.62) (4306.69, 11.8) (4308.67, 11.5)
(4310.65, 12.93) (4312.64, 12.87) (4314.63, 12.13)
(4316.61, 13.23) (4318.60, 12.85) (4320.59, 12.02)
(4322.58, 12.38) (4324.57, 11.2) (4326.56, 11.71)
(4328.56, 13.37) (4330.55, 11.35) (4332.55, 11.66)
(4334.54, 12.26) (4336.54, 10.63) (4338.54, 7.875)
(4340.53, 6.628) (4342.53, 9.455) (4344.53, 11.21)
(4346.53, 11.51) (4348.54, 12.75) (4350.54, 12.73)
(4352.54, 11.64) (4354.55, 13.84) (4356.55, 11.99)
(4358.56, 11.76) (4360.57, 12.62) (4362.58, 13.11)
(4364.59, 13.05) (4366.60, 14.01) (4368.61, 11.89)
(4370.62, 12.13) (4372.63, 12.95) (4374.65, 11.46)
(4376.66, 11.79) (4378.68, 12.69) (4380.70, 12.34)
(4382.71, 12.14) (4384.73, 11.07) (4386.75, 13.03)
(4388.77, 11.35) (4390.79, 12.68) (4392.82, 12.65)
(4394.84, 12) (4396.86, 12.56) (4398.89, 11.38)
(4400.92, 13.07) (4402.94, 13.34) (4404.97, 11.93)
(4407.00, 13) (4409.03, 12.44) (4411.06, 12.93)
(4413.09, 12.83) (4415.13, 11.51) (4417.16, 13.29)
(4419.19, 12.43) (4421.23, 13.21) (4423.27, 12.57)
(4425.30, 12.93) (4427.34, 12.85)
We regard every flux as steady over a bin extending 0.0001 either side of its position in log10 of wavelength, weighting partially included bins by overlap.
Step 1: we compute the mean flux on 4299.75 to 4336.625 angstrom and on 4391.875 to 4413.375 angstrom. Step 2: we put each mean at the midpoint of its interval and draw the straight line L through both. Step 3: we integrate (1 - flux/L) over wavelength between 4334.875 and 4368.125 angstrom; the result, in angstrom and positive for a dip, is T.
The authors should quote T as 2.2 angstrom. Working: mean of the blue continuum 12.3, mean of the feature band 11.6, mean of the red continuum 12.6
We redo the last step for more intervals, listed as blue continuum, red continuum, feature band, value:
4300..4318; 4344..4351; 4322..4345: 2.81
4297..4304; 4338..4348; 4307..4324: -1.08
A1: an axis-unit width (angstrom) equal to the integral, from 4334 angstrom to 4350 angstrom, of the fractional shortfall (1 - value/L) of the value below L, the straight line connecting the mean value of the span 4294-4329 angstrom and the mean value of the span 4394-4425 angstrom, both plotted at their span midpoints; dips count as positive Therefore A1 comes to 2.8 angstrom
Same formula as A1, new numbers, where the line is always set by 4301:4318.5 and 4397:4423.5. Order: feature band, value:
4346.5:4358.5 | 0.2 angstrom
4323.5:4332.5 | 0.5 angstrom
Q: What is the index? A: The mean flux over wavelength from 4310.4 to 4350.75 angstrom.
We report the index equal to 11.5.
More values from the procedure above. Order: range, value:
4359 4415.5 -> 12.4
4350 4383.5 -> 12.5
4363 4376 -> 12.6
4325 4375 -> 11.7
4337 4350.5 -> 10.1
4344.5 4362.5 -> 12.3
